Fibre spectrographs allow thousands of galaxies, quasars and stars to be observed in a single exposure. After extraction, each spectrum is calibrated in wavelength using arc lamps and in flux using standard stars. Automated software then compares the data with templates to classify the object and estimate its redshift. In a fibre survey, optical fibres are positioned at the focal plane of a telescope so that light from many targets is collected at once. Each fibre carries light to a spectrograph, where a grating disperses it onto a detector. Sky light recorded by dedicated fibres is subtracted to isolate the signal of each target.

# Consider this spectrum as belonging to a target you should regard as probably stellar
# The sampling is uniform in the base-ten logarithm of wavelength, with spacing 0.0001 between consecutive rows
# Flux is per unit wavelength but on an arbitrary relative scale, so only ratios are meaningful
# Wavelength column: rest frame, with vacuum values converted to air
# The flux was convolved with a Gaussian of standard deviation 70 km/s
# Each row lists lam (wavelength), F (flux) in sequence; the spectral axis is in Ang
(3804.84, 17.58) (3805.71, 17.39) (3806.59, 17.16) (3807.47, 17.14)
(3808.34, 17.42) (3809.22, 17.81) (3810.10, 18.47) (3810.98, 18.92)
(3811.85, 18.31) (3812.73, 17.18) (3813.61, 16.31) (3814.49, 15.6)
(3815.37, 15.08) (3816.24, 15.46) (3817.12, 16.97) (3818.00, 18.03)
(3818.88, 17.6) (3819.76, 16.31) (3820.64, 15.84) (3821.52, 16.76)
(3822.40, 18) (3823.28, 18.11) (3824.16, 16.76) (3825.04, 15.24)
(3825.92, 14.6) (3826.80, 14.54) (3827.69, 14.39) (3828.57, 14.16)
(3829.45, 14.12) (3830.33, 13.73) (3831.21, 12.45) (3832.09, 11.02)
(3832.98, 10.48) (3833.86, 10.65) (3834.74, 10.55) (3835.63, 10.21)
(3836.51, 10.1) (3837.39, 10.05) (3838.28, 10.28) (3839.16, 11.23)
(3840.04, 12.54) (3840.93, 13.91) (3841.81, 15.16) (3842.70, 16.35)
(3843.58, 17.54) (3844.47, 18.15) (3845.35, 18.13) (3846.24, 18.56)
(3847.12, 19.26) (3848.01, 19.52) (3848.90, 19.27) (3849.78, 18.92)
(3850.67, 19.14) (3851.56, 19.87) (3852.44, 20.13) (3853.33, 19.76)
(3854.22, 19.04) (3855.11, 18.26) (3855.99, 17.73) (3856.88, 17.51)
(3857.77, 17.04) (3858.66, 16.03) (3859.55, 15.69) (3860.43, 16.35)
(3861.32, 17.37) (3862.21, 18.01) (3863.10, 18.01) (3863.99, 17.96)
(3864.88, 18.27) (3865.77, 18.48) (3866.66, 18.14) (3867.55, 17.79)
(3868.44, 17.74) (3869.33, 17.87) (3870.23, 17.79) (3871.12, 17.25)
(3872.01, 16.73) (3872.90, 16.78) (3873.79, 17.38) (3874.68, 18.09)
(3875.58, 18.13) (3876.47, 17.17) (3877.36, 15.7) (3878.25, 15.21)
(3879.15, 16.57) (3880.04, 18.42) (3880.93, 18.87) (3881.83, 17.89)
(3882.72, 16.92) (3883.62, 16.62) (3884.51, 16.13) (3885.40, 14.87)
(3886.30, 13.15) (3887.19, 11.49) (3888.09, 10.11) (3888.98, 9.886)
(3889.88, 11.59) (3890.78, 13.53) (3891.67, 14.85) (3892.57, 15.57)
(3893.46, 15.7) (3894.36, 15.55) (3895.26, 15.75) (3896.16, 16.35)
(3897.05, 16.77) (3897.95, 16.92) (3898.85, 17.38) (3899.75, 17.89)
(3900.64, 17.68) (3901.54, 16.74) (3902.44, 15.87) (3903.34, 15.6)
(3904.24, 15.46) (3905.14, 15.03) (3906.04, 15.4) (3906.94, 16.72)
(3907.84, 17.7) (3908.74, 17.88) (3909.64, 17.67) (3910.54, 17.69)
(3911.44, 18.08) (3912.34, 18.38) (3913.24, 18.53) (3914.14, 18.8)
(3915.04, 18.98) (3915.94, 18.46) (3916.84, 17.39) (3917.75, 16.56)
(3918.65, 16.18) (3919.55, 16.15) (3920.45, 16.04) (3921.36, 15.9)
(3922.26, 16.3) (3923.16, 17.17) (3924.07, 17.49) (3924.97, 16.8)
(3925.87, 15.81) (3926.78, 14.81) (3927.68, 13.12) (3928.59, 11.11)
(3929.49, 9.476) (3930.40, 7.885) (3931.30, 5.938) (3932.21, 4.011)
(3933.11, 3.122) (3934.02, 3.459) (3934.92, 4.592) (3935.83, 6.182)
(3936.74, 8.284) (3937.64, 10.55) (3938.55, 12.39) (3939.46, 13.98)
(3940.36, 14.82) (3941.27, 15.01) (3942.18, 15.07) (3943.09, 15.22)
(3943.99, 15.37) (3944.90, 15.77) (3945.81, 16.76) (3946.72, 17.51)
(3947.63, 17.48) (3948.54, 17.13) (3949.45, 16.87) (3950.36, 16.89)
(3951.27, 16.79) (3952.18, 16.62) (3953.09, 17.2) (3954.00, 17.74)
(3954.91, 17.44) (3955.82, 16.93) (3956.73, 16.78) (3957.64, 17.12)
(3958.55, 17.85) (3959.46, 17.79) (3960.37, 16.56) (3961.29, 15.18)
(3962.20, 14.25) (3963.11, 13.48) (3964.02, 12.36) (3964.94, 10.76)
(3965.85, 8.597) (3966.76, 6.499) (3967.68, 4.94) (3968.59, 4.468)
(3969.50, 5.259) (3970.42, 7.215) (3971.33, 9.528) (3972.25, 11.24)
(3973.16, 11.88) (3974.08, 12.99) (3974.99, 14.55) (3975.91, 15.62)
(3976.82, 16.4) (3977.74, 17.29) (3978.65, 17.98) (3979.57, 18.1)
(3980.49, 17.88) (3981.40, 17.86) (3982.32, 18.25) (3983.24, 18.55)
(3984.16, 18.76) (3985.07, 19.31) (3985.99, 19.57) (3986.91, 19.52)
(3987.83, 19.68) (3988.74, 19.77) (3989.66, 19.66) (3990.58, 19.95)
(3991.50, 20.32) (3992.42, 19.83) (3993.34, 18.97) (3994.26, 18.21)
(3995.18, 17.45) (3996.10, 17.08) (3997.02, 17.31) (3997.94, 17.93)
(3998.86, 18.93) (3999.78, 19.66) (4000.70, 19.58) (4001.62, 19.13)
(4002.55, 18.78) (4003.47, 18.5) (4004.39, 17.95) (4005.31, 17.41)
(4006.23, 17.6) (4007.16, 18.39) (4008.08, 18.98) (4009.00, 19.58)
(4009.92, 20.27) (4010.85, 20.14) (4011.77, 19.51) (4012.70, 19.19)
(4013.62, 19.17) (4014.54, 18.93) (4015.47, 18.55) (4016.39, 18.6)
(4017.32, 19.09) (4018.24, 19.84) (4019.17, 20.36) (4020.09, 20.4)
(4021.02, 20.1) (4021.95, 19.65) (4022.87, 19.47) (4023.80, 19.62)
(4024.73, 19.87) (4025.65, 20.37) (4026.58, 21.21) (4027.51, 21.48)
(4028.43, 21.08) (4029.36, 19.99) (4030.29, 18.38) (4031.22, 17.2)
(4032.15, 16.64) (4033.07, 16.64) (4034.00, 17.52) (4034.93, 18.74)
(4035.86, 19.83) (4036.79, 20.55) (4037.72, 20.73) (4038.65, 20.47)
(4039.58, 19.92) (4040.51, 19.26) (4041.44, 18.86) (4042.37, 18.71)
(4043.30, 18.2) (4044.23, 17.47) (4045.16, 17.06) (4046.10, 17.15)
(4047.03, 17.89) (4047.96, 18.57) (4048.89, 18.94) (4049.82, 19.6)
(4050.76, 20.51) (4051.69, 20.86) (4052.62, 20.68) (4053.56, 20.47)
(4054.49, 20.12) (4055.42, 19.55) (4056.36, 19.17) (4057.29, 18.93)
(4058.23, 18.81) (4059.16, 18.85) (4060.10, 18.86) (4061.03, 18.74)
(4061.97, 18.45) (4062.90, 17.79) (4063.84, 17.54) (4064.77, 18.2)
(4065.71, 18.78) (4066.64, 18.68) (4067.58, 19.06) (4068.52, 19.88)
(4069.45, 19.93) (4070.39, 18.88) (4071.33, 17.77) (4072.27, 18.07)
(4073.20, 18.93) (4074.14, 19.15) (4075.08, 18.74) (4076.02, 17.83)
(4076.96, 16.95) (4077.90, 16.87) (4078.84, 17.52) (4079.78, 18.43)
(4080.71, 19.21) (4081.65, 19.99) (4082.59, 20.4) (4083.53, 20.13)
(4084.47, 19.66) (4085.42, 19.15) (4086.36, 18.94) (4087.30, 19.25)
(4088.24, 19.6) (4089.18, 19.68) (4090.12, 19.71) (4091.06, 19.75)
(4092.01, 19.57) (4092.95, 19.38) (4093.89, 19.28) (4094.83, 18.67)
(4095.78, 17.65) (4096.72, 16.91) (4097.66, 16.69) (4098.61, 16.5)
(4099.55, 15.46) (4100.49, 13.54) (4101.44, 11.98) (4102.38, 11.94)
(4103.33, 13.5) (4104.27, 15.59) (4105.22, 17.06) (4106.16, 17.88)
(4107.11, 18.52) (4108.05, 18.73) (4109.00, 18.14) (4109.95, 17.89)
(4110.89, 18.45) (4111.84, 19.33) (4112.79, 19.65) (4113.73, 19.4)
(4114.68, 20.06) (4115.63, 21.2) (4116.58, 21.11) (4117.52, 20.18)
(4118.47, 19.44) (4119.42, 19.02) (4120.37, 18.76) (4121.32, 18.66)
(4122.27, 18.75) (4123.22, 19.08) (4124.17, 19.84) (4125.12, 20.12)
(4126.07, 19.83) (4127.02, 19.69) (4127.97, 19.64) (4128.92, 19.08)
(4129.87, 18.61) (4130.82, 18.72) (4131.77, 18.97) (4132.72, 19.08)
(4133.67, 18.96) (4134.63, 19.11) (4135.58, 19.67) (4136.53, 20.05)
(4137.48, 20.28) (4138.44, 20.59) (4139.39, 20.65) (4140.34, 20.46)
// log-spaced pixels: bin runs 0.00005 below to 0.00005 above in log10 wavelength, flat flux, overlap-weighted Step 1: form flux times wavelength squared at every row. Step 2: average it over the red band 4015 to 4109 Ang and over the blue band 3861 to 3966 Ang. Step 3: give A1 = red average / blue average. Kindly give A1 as 1.3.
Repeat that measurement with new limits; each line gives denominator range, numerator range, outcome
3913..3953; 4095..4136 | 1.43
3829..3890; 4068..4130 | 1.30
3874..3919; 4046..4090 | 1.27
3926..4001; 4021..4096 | 1.37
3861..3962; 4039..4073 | 1.31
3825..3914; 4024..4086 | 1.30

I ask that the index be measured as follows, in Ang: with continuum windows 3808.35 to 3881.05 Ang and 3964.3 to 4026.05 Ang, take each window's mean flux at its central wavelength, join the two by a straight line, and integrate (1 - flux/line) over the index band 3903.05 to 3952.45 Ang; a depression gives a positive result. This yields 6.7 Ang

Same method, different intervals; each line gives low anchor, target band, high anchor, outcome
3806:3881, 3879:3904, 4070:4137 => 1.9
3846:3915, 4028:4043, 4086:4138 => -0.9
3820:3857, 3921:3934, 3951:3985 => 2.6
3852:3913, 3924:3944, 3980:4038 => 7.7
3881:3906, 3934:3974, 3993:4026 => 9.2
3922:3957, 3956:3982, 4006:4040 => 3.8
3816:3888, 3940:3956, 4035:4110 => 0.6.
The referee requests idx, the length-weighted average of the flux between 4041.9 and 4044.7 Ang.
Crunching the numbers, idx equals 18.2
